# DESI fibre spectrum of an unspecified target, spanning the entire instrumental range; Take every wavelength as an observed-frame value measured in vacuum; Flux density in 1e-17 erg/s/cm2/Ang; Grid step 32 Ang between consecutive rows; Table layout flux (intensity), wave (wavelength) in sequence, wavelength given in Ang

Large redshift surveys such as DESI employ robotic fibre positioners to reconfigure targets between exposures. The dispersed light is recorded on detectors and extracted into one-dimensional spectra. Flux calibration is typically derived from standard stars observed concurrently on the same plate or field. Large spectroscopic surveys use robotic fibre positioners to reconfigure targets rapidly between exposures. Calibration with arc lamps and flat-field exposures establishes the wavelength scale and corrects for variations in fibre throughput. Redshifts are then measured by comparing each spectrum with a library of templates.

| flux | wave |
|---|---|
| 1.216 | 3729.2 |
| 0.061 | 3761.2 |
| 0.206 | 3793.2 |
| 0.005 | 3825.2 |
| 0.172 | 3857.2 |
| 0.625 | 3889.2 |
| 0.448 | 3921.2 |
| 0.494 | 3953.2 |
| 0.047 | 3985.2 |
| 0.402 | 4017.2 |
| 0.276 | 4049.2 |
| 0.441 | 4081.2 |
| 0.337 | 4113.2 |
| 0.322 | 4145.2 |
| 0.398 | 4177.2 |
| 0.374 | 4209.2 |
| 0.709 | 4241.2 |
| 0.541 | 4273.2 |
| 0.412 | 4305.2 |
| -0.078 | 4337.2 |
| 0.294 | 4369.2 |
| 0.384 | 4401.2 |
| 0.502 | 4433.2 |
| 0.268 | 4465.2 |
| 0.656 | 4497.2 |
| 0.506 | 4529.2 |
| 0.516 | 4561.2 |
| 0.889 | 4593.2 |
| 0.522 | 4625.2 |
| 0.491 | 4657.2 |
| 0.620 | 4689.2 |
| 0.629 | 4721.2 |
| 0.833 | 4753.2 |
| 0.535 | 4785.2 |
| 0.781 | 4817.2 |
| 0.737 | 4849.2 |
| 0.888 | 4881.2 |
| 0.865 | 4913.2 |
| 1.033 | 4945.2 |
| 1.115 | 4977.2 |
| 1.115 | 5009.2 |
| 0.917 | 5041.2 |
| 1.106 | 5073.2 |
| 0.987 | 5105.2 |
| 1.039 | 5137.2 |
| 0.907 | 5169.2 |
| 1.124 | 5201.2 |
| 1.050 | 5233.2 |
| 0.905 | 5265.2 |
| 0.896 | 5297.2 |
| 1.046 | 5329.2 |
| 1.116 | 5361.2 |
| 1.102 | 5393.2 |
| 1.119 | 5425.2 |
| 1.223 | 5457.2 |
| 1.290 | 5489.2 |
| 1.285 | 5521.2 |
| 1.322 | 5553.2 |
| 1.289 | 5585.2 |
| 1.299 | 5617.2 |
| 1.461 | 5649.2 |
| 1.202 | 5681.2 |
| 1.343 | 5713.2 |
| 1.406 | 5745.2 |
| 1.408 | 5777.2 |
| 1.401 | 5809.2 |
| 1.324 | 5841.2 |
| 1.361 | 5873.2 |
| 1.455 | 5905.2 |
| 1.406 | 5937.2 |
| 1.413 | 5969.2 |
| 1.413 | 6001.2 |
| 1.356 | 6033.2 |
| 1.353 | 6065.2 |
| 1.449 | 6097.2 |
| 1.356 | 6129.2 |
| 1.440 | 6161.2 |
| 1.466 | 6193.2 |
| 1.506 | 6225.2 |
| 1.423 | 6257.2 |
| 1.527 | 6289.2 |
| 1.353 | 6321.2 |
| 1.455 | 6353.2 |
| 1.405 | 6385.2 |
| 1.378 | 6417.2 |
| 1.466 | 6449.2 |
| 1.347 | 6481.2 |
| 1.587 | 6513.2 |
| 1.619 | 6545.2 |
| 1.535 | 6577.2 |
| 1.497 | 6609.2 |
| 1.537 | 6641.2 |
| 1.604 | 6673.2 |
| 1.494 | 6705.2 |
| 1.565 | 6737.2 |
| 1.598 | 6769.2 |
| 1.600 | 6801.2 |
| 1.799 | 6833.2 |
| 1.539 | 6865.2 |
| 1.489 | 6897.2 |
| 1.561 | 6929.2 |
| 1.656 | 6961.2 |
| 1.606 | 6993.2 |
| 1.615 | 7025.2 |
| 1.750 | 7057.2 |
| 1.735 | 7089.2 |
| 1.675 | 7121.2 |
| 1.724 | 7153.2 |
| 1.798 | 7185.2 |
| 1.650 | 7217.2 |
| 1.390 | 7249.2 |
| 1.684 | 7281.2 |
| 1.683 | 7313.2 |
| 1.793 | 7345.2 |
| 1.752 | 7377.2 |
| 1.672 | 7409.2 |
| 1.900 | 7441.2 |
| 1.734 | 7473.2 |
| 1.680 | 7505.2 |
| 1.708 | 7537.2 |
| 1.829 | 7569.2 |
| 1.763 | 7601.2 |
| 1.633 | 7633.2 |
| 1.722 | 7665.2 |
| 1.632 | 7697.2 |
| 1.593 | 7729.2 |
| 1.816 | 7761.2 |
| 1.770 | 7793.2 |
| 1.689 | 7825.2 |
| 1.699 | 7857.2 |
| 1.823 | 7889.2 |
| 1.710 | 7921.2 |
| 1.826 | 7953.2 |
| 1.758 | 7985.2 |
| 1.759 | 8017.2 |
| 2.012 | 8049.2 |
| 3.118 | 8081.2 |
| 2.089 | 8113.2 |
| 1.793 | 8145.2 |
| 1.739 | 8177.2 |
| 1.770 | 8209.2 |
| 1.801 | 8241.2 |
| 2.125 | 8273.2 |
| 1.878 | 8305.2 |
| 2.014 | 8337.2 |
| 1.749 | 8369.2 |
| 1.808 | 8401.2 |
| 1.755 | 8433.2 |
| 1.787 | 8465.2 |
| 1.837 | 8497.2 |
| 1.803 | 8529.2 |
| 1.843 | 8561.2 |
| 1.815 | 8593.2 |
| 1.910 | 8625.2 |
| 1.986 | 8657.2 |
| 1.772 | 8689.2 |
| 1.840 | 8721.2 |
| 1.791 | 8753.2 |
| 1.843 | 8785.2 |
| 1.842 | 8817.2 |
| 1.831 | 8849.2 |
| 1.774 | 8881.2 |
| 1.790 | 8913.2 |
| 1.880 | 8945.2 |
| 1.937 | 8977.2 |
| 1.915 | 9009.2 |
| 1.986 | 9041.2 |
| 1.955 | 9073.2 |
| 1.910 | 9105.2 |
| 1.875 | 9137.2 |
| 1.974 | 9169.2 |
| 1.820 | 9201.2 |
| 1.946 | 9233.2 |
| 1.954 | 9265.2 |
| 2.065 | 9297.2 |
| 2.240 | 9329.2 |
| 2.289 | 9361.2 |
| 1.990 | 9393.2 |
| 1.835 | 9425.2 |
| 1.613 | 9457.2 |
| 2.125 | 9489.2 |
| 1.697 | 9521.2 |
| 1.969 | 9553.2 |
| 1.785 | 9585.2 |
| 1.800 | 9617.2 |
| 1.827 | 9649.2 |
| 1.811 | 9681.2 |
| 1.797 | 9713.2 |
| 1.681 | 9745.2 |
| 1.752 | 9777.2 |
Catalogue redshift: 0.23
